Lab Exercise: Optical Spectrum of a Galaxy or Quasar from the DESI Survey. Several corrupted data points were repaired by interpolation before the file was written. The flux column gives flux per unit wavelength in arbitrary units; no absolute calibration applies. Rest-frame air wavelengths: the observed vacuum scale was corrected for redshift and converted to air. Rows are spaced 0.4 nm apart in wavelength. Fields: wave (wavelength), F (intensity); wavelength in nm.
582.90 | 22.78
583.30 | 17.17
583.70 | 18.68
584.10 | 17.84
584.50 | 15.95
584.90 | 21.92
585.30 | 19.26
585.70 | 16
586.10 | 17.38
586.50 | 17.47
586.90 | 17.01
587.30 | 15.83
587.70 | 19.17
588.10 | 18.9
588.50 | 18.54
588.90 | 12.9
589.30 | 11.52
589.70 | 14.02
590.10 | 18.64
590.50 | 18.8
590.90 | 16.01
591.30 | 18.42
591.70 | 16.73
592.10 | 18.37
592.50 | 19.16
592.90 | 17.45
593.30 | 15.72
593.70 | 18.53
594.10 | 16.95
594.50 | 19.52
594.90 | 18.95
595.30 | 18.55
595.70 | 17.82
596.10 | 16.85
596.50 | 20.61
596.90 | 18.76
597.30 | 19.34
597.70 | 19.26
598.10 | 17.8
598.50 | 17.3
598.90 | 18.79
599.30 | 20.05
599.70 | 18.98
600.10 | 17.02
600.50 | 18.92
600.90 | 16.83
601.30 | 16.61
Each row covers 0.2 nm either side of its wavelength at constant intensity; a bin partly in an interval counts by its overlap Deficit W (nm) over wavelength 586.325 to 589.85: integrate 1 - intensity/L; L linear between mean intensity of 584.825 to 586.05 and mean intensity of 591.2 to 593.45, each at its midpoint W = 0.397 nm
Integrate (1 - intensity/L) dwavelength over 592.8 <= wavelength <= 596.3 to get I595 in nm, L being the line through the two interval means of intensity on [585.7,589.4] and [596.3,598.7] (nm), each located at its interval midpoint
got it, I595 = 0.070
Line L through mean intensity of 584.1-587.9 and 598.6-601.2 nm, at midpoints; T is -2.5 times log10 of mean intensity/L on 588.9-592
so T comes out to 0.11 mag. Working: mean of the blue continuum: 17.8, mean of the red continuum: 18.3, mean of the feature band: 16.2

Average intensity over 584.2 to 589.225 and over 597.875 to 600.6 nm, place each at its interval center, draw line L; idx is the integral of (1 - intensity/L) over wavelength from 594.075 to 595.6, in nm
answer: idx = -0.05 nm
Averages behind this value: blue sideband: 17.4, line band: 18.6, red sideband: 18.4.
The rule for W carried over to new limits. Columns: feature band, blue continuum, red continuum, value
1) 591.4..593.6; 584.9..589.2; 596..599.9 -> 0.06 nm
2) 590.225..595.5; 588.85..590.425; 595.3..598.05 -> -0.45 nm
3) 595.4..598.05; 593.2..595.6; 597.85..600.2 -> -0.06 nm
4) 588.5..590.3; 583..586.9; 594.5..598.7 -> 0.35 nm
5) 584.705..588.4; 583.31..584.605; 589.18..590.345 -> -0.37 nm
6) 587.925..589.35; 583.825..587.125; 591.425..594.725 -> 0.16 nm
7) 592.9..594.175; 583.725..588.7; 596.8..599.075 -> 0.08 nm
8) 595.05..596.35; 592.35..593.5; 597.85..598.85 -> -0.02 nm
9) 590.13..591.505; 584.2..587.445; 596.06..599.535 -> 0.02 nm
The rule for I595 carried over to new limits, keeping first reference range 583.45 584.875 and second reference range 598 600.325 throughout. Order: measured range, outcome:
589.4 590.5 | 0.11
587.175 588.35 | 0.00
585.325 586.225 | 0.05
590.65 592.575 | 0.05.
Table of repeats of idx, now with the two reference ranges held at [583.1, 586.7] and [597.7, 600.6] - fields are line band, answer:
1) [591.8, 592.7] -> -0.02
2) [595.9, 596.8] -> -0.02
